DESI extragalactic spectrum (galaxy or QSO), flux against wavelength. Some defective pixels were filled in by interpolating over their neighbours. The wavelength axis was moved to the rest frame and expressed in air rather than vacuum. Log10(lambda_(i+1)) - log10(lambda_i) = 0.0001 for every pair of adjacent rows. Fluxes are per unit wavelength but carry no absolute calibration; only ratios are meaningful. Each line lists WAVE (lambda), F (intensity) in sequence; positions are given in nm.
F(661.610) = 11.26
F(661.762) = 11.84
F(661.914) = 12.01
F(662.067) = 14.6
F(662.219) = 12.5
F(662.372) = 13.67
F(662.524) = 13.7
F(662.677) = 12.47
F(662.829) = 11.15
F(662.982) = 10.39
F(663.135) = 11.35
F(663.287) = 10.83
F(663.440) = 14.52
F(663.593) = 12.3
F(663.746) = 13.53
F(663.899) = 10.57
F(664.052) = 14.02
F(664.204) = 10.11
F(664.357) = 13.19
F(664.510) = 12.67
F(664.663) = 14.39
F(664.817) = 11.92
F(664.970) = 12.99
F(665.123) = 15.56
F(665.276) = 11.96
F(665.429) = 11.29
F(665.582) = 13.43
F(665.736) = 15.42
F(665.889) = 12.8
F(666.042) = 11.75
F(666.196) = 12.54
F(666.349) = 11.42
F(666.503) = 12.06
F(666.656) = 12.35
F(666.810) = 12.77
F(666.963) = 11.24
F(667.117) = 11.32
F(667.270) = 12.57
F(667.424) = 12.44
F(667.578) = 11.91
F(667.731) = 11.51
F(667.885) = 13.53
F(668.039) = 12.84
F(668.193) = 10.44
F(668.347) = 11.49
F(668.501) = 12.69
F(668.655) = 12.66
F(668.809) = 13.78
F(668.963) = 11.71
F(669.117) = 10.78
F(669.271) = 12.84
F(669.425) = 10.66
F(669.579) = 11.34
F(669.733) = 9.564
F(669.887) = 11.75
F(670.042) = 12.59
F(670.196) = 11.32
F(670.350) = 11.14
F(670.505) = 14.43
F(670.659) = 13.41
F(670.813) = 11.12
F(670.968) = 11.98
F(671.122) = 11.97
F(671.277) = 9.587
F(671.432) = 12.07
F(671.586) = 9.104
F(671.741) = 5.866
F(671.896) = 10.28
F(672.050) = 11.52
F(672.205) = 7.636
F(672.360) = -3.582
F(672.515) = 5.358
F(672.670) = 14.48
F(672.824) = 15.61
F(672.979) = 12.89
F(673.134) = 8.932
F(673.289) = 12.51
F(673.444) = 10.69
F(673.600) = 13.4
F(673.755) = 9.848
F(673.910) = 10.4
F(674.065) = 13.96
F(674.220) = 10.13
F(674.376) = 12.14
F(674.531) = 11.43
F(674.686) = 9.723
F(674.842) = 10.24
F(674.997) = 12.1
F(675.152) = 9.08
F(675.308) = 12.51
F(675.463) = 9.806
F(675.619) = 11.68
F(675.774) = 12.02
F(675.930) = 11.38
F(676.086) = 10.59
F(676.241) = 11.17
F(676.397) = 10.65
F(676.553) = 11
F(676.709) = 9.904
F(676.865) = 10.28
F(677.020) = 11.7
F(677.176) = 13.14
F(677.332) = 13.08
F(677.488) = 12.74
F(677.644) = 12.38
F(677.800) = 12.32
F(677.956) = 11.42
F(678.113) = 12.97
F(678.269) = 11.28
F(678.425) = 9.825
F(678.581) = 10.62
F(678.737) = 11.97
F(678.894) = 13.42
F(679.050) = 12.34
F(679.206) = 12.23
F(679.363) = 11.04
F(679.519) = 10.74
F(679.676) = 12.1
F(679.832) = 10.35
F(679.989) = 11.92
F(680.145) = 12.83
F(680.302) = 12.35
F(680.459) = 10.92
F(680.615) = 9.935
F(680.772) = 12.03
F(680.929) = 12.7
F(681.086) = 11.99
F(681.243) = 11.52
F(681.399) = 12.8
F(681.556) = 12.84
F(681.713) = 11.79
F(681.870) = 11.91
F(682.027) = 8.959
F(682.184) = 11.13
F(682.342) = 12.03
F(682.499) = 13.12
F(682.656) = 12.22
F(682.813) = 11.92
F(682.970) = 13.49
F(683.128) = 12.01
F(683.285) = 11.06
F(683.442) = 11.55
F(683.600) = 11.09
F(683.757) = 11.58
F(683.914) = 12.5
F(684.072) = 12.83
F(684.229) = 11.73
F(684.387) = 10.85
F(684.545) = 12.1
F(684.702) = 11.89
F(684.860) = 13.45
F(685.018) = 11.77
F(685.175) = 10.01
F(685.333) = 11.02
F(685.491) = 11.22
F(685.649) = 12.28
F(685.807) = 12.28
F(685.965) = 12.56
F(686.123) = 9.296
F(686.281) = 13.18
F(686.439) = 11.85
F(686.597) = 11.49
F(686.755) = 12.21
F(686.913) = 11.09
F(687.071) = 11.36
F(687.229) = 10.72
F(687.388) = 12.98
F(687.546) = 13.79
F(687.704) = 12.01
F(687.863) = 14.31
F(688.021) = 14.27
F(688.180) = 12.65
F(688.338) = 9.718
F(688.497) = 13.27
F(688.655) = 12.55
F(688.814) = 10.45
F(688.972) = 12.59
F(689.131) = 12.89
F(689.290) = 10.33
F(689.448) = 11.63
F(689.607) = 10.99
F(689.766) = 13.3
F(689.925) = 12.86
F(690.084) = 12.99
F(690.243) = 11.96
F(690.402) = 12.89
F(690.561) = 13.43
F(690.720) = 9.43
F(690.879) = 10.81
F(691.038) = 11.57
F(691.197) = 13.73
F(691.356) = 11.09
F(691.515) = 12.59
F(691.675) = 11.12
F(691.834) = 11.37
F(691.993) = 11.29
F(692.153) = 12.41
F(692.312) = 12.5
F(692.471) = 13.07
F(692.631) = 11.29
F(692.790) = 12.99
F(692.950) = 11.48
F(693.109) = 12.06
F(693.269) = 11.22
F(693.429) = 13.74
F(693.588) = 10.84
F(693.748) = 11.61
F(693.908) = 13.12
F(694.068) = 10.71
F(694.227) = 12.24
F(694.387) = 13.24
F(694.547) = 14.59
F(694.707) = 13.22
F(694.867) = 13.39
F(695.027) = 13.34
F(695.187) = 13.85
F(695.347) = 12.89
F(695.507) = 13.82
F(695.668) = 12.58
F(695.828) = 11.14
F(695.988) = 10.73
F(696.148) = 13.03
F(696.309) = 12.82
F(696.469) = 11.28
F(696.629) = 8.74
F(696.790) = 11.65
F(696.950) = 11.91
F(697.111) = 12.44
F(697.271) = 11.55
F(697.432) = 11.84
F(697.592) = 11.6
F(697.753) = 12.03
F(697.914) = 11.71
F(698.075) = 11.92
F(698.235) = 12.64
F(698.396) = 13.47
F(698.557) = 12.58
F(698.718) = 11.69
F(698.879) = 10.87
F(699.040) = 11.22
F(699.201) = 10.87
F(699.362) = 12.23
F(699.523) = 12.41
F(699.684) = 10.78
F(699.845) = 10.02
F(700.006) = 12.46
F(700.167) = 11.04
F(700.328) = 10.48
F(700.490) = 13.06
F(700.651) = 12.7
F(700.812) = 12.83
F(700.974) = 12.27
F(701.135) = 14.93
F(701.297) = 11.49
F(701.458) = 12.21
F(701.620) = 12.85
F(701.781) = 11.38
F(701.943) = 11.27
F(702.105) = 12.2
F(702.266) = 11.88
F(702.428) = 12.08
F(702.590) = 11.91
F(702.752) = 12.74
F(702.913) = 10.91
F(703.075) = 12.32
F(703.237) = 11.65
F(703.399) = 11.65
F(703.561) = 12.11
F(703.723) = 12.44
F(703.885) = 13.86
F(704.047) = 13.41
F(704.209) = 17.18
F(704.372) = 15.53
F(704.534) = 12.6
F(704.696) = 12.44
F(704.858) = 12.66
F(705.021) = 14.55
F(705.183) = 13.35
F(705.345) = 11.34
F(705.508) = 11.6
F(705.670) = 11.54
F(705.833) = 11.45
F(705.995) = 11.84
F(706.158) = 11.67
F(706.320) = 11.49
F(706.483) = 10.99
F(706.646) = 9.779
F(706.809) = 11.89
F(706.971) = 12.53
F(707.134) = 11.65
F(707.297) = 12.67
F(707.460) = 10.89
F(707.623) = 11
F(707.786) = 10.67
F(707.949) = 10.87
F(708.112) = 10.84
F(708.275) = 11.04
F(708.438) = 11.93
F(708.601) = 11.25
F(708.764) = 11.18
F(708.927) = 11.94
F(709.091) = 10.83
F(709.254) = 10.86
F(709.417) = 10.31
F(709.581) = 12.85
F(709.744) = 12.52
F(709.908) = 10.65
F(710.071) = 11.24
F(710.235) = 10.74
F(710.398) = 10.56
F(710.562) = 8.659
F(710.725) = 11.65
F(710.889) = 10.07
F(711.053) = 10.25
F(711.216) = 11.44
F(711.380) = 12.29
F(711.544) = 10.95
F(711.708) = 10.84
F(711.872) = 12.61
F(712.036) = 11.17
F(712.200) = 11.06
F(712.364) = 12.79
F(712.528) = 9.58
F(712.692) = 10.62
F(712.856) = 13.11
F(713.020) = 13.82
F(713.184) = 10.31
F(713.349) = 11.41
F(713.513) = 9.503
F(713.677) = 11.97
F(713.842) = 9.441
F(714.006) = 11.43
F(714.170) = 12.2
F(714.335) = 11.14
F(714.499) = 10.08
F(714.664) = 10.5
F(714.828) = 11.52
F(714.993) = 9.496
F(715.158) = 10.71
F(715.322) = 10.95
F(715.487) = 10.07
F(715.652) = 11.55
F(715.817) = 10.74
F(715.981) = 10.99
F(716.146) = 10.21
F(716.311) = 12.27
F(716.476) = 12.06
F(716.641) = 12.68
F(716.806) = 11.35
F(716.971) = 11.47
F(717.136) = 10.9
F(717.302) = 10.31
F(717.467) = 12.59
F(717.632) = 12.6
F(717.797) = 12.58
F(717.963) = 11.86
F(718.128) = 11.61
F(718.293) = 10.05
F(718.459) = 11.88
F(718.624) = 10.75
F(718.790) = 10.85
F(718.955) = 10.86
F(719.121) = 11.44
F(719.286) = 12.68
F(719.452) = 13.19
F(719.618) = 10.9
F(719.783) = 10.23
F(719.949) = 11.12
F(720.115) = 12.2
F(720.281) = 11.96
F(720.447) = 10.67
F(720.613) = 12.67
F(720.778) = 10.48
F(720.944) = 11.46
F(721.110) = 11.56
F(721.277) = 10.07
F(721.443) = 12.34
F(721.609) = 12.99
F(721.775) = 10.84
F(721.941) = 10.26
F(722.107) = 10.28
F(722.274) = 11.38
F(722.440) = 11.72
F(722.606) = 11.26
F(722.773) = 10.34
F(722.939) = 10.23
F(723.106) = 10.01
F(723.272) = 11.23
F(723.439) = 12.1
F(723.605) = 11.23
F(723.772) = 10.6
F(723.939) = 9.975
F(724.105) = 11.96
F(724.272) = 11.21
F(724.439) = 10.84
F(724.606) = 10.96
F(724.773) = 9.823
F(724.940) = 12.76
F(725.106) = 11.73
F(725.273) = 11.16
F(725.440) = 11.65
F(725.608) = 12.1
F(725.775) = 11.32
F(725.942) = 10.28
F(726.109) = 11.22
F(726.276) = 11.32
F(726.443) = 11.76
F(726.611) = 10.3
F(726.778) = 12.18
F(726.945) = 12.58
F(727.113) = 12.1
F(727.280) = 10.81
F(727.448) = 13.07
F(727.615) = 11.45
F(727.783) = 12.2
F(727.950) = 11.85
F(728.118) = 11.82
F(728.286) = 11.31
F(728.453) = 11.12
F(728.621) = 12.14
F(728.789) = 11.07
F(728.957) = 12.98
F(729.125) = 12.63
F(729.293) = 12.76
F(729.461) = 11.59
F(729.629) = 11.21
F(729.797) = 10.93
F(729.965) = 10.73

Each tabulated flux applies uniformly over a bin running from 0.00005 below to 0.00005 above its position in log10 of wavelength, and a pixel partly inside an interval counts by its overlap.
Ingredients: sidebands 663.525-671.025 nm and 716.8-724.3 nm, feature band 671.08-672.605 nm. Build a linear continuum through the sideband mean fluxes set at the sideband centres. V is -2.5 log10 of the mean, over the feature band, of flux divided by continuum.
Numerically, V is 0.468 mag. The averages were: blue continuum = 12.3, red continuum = 11.3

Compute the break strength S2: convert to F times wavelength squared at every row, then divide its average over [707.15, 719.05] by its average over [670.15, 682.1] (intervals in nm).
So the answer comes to 1.1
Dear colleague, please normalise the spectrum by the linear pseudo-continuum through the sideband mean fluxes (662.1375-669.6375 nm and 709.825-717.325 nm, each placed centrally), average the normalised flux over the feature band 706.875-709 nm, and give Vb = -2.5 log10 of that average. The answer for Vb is -0.02 mag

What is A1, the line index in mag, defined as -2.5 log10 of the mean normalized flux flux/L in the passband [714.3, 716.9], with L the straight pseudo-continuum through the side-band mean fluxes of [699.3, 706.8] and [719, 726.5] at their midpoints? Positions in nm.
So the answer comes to 0.06 mag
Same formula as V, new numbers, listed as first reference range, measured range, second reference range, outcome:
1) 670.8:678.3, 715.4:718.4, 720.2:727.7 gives -0.020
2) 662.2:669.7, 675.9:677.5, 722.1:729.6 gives 0.074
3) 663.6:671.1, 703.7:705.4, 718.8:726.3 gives -0.178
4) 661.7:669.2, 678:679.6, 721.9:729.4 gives 0.052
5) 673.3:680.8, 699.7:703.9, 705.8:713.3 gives -0.068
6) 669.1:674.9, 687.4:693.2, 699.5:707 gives -0.049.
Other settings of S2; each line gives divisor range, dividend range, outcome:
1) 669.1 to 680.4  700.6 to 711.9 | 1.16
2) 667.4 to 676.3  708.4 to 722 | 1.15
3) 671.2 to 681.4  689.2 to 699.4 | 1.15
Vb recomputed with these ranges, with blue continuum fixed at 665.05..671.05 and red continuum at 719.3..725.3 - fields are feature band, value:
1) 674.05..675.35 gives 0.094 mag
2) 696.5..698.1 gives 0.016 mag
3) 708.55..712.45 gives 0.024 mag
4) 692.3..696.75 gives -0.054 mag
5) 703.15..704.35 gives -0.151 mag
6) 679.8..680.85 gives 0.043 mag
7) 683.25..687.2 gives 0.020 mag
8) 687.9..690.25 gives -0.034 mag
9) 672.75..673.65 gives -0.014 mag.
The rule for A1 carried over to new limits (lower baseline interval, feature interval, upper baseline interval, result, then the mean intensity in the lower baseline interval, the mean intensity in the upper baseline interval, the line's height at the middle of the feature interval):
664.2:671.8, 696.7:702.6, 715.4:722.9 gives -0.03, 12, 11.4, 11.6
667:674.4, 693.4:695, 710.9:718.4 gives -0.13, 11.2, 11.3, 11.2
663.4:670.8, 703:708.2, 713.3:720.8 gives -0.06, 12.3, 11.3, 11.5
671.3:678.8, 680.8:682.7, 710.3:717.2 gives -0.10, 10.8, 11.1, 10.9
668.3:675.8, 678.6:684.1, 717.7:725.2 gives -0.08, 11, 11.3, 11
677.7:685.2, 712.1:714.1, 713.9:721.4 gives 0.01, 11.8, 11.3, 11.4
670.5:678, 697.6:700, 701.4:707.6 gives 0.02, 10.9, 12.3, 12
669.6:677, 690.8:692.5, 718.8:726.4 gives -0.09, 10.8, 11.3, 11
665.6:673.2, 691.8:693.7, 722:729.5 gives -0.06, 11.4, 11.4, 11.4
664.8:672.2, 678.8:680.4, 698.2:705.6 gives 0.01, 11.9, 12.3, 12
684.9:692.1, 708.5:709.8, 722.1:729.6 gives 0.02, 11.9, 11.4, 11.7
